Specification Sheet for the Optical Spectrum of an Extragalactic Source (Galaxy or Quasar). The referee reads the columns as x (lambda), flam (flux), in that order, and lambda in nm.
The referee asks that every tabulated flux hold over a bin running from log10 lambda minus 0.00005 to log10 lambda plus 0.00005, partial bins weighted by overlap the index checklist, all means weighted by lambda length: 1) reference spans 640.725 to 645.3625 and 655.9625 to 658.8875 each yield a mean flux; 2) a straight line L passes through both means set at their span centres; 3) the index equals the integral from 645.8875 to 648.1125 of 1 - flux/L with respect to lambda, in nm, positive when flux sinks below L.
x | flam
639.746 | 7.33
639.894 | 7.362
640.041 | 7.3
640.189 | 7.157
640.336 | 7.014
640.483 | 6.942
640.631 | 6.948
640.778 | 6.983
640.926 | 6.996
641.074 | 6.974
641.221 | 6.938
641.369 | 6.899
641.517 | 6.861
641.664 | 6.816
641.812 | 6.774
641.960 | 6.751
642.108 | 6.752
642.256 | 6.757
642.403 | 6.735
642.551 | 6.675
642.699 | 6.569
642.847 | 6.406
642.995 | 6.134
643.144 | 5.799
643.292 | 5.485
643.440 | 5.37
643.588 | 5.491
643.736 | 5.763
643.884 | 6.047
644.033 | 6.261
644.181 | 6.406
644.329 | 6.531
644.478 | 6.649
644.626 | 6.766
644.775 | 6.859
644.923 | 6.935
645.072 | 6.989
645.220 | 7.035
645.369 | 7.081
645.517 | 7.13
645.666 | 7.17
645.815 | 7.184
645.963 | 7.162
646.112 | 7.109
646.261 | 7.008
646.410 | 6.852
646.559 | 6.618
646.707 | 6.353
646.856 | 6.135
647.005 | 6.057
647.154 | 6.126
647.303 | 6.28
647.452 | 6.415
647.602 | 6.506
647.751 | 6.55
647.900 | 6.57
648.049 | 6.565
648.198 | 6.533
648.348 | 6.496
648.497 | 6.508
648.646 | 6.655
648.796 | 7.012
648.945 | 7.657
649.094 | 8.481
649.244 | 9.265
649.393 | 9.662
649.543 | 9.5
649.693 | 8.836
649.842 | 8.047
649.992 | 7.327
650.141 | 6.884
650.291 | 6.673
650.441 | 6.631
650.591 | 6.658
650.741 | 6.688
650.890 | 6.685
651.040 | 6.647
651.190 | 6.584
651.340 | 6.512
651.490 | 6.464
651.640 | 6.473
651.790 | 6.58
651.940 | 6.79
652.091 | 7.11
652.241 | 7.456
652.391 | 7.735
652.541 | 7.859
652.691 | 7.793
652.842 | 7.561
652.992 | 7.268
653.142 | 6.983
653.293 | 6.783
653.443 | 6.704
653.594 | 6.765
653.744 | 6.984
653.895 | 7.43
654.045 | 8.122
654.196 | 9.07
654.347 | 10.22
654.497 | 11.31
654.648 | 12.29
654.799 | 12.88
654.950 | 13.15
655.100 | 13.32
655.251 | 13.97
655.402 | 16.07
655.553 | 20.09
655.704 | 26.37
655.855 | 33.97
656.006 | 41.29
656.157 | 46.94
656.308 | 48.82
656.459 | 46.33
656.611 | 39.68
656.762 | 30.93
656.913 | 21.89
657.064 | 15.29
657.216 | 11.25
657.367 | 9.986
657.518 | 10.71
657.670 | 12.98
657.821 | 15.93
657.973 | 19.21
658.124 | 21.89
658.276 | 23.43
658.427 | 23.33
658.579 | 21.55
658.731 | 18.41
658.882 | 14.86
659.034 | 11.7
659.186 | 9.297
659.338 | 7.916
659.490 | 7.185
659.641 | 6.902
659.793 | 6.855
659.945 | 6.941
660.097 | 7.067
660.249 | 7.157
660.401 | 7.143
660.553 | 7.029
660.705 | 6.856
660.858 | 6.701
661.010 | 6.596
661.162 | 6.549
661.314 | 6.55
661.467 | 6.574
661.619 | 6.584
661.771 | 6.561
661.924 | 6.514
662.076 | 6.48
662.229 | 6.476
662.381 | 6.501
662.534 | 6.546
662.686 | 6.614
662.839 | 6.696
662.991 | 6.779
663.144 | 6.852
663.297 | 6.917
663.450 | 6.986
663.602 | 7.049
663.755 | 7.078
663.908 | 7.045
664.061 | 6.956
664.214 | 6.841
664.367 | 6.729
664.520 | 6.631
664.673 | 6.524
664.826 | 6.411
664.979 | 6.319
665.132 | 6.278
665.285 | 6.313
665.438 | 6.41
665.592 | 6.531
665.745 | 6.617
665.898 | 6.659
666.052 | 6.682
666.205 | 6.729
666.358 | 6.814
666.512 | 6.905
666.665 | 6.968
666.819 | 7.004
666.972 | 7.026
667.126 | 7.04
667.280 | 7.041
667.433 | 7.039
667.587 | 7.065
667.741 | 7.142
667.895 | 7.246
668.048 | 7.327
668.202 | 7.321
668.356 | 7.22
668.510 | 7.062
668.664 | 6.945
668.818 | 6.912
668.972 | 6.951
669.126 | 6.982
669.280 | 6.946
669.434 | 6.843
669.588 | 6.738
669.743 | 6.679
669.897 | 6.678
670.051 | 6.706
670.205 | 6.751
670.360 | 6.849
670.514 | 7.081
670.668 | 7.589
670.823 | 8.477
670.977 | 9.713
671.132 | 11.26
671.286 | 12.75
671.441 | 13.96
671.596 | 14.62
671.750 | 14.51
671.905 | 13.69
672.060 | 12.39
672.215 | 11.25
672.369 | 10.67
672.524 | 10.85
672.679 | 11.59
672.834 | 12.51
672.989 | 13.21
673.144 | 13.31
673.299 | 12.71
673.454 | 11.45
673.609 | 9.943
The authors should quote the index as 0.95 nm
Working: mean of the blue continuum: 6.53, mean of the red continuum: 24.8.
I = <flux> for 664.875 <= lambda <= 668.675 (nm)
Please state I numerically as 6.86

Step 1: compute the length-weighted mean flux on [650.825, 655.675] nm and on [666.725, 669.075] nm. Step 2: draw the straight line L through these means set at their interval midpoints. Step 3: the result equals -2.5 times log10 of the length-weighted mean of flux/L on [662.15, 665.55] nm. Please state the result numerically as 0.149 mag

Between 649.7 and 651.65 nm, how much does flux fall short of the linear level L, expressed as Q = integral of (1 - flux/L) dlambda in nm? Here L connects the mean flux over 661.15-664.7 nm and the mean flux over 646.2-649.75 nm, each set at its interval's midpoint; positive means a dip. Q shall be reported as 0.04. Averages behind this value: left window 7.1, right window 6.71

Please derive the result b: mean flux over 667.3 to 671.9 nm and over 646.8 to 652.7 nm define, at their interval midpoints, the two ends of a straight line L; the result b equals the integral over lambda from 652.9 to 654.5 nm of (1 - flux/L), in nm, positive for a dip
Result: -0.10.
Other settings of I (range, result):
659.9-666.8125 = 6.72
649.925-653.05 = 6.97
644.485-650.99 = 7.06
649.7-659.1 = 14.6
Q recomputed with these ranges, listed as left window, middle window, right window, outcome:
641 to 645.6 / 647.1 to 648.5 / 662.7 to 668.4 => 0.03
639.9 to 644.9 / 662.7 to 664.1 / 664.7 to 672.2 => 0.14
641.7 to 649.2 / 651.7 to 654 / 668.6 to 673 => 0.08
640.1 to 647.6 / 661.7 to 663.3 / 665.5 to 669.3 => 0.06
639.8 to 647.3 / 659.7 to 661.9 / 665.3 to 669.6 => 0.02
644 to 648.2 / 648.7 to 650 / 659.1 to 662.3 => -0.33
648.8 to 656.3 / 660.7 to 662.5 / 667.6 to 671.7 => 0.57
